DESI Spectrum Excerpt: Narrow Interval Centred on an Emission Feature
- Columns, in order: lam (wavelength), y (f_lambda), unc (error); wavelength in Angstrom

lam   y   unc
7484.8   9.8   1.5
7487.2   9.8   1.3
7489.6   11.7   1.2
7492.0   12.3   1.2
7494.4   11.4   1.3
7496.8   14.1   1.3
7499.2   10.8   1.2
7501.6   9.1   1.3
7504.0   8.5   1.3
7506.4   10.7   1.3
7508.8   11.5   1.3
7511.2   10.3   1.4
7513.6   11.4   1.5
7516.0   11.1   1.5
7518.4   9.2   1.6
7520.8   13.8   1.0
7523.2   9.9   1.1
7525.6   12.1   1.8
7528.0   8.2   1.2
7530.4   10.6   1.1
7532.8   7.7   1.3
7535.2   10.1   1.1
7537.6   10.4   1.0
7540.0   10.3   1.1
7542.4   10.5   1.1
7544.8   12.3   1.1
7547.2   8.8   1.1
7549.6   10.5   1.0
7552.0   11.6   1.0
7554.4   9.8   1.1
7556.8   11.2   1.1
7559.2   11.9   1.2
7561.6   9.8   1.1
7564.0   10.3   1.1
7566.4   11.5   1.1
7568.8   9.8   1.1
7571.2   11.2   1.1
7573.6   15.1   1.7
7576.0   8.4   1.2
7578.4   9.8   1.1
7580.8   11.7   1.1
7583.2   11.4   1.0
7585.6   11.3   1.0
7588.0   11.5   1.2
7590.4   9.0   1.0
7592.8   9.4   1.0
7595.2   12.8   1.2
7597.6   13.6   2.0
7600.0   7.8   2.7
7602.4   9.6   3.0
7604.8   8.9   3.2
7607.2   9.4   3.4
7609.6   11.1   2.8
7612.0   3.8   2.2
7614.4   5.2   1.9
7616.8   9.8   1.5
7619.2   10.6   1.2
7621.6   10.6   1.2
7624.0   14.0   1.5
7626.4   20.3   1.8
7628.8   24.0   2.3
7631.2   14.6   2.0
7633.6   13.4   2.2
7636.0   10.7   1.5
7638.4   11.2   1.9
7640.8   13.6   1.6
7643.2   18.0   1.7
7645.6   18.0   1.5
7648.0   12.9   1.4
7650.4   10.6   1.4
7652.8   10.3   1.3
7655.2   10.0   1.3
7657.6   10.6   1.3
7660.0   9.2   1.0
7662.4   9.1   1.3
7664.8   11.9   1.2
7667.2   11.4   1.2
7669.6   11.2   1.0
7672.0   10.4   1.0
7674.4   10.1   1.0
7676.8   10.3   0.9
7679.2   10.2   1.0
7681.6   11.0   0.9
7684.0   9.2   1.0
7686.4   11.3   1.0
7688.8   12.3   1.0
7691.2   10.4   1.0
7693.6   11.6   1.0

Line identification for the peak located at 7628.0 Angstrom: [S II] 6716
